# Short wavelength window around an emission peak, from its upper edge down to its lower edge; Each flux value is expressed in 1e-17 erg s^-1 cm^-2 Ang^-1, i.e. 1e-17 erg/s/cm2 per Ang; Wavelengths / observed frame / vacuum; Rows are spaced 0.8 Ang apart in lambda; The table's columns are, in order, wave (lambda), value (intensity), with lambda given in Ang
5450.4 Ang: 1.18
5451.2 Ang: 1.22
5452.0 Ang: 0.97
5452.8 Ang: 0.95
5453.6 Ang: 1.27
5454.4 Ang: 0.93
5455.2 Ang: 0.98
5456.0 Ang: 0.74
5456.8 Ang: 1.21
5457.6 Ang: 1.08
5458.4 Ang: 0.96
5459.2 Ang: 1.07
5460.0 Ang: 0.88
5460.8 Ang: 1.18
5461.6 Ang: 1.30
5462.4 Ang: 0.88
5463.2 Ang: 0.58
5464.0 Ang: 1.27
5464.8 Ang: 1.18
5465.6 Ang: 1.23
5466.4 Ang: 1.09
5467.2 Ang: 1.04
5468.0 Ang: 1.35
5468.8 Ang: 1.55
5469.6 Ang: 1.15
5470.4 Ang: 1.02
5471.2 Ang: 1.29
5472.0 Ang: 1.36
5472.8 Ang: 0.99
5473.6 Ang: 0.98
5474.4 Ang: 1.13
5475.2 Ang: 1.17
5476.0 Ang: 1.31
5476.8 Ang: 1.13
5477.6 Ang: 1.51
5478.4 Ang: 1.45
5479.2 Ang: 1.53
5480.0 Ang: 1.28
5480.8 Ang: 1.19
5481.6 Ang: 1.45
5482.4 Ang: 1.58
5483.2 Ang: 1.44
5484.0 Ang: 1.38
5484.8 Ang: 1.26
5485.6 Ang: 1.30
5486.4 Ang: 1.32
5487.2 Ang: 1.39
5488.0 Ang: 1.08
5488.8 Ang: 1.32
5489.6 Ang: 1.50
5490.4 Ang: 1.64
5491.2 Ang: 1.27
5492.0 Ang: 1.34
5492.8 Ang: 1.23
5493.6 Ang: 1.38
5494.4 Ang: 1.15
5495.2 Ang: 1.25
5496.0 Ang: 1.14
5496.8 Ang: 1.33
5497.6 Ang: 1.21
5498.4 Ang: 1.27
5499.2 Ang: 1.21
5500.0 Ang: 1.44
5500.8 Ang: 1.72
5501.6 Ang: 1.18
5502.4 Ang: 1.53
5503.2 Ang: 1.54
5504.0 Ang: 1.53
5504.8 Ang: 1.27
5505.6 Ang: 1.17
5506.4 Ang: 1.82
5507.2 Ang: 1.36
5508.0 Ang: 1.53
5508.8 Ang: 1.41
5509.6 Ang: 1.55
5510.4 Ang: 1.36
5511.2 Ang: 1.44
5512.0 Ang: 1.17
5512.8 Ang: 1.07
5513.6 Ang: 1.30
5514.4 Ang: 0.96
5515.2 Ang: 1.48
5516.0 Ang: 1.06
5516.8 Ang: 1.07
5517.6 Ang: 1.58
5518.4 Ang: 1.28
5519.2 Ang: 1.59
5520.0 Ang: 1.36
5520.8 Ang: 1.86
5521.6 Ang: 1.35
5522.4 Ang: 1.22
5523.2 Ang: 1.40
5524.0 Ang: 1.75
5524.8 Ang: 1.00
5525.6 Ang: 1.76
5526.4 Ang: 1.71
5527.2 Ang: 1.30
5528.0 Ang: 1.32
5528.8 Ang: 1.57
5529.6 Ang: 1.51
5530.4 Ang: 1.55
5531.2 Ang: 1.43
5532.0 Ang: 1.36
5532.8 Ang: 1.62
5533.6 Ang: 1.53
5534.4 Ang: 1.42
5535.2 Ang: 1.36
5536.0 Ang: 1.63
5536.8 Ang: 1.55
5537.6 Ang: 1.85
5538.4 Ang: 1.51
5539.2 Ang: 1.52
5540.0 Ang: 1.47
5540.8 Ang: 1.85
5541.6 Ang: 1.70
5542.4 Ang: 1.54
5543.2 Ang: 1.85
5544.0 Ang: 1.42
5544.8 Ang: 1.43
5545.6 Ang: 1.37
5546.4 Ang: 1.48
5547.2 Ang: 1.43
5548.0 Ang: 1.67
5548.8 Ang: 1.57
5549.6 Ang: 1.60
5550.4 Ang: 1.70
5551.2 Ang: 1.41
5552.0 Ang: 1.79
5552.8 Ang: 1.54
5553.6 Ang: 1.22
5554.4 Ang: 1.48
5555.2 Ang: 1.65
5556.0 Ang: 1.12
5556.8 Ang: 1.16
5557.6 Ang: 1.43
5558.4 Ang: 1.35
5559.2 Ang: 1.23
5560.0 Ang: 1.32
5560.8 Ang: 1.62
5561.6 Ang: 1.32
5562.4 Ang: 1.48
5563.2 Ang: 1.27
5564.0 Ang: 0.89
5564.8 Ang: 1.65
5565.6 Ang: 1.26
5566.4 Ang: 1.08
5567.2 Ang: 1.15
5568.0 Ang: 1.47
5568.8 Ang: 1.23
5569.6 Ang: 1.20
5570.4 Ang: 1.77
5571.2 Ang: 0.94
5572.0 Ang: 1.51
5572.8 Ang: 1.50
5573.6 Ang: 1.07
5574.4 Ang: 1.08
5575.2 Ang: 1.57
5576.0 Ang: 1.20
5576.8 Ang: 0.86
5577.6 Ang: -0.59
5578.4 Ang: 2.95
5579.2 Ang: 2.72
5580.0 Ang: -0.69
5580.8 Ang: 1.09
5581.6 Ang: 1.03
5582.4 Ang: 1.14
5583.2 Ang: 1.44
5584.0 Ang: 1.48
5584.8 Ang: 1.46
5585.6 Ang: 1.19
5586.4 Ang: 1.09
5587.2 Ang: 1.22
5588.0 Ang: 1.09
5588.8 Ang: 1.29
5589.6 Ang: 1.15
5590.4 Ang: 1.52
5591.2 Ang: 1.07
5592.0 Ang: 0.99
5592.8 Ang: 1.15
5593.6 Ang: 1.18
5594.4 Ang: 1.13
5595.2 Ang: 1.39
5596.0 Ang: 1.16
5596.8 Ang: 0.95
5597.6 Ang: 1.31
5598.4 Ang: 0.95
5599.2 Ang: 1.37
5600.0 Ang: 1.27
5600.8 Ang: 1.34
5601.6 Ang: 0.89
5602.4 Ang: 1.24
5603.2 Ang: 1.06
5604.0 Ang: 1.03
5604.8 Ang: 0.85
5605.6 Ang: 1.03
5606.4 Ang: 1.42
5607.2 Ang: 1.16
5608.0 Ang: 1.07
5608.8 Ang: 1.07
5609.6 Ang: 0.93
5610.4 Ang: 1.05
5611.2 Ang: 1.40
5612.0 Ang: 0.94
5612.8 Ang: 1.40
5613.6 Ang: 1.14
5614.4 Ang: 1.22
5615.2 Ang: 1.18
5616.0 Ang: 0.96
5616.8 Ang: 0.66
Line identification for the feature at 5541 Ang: C III] 1909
